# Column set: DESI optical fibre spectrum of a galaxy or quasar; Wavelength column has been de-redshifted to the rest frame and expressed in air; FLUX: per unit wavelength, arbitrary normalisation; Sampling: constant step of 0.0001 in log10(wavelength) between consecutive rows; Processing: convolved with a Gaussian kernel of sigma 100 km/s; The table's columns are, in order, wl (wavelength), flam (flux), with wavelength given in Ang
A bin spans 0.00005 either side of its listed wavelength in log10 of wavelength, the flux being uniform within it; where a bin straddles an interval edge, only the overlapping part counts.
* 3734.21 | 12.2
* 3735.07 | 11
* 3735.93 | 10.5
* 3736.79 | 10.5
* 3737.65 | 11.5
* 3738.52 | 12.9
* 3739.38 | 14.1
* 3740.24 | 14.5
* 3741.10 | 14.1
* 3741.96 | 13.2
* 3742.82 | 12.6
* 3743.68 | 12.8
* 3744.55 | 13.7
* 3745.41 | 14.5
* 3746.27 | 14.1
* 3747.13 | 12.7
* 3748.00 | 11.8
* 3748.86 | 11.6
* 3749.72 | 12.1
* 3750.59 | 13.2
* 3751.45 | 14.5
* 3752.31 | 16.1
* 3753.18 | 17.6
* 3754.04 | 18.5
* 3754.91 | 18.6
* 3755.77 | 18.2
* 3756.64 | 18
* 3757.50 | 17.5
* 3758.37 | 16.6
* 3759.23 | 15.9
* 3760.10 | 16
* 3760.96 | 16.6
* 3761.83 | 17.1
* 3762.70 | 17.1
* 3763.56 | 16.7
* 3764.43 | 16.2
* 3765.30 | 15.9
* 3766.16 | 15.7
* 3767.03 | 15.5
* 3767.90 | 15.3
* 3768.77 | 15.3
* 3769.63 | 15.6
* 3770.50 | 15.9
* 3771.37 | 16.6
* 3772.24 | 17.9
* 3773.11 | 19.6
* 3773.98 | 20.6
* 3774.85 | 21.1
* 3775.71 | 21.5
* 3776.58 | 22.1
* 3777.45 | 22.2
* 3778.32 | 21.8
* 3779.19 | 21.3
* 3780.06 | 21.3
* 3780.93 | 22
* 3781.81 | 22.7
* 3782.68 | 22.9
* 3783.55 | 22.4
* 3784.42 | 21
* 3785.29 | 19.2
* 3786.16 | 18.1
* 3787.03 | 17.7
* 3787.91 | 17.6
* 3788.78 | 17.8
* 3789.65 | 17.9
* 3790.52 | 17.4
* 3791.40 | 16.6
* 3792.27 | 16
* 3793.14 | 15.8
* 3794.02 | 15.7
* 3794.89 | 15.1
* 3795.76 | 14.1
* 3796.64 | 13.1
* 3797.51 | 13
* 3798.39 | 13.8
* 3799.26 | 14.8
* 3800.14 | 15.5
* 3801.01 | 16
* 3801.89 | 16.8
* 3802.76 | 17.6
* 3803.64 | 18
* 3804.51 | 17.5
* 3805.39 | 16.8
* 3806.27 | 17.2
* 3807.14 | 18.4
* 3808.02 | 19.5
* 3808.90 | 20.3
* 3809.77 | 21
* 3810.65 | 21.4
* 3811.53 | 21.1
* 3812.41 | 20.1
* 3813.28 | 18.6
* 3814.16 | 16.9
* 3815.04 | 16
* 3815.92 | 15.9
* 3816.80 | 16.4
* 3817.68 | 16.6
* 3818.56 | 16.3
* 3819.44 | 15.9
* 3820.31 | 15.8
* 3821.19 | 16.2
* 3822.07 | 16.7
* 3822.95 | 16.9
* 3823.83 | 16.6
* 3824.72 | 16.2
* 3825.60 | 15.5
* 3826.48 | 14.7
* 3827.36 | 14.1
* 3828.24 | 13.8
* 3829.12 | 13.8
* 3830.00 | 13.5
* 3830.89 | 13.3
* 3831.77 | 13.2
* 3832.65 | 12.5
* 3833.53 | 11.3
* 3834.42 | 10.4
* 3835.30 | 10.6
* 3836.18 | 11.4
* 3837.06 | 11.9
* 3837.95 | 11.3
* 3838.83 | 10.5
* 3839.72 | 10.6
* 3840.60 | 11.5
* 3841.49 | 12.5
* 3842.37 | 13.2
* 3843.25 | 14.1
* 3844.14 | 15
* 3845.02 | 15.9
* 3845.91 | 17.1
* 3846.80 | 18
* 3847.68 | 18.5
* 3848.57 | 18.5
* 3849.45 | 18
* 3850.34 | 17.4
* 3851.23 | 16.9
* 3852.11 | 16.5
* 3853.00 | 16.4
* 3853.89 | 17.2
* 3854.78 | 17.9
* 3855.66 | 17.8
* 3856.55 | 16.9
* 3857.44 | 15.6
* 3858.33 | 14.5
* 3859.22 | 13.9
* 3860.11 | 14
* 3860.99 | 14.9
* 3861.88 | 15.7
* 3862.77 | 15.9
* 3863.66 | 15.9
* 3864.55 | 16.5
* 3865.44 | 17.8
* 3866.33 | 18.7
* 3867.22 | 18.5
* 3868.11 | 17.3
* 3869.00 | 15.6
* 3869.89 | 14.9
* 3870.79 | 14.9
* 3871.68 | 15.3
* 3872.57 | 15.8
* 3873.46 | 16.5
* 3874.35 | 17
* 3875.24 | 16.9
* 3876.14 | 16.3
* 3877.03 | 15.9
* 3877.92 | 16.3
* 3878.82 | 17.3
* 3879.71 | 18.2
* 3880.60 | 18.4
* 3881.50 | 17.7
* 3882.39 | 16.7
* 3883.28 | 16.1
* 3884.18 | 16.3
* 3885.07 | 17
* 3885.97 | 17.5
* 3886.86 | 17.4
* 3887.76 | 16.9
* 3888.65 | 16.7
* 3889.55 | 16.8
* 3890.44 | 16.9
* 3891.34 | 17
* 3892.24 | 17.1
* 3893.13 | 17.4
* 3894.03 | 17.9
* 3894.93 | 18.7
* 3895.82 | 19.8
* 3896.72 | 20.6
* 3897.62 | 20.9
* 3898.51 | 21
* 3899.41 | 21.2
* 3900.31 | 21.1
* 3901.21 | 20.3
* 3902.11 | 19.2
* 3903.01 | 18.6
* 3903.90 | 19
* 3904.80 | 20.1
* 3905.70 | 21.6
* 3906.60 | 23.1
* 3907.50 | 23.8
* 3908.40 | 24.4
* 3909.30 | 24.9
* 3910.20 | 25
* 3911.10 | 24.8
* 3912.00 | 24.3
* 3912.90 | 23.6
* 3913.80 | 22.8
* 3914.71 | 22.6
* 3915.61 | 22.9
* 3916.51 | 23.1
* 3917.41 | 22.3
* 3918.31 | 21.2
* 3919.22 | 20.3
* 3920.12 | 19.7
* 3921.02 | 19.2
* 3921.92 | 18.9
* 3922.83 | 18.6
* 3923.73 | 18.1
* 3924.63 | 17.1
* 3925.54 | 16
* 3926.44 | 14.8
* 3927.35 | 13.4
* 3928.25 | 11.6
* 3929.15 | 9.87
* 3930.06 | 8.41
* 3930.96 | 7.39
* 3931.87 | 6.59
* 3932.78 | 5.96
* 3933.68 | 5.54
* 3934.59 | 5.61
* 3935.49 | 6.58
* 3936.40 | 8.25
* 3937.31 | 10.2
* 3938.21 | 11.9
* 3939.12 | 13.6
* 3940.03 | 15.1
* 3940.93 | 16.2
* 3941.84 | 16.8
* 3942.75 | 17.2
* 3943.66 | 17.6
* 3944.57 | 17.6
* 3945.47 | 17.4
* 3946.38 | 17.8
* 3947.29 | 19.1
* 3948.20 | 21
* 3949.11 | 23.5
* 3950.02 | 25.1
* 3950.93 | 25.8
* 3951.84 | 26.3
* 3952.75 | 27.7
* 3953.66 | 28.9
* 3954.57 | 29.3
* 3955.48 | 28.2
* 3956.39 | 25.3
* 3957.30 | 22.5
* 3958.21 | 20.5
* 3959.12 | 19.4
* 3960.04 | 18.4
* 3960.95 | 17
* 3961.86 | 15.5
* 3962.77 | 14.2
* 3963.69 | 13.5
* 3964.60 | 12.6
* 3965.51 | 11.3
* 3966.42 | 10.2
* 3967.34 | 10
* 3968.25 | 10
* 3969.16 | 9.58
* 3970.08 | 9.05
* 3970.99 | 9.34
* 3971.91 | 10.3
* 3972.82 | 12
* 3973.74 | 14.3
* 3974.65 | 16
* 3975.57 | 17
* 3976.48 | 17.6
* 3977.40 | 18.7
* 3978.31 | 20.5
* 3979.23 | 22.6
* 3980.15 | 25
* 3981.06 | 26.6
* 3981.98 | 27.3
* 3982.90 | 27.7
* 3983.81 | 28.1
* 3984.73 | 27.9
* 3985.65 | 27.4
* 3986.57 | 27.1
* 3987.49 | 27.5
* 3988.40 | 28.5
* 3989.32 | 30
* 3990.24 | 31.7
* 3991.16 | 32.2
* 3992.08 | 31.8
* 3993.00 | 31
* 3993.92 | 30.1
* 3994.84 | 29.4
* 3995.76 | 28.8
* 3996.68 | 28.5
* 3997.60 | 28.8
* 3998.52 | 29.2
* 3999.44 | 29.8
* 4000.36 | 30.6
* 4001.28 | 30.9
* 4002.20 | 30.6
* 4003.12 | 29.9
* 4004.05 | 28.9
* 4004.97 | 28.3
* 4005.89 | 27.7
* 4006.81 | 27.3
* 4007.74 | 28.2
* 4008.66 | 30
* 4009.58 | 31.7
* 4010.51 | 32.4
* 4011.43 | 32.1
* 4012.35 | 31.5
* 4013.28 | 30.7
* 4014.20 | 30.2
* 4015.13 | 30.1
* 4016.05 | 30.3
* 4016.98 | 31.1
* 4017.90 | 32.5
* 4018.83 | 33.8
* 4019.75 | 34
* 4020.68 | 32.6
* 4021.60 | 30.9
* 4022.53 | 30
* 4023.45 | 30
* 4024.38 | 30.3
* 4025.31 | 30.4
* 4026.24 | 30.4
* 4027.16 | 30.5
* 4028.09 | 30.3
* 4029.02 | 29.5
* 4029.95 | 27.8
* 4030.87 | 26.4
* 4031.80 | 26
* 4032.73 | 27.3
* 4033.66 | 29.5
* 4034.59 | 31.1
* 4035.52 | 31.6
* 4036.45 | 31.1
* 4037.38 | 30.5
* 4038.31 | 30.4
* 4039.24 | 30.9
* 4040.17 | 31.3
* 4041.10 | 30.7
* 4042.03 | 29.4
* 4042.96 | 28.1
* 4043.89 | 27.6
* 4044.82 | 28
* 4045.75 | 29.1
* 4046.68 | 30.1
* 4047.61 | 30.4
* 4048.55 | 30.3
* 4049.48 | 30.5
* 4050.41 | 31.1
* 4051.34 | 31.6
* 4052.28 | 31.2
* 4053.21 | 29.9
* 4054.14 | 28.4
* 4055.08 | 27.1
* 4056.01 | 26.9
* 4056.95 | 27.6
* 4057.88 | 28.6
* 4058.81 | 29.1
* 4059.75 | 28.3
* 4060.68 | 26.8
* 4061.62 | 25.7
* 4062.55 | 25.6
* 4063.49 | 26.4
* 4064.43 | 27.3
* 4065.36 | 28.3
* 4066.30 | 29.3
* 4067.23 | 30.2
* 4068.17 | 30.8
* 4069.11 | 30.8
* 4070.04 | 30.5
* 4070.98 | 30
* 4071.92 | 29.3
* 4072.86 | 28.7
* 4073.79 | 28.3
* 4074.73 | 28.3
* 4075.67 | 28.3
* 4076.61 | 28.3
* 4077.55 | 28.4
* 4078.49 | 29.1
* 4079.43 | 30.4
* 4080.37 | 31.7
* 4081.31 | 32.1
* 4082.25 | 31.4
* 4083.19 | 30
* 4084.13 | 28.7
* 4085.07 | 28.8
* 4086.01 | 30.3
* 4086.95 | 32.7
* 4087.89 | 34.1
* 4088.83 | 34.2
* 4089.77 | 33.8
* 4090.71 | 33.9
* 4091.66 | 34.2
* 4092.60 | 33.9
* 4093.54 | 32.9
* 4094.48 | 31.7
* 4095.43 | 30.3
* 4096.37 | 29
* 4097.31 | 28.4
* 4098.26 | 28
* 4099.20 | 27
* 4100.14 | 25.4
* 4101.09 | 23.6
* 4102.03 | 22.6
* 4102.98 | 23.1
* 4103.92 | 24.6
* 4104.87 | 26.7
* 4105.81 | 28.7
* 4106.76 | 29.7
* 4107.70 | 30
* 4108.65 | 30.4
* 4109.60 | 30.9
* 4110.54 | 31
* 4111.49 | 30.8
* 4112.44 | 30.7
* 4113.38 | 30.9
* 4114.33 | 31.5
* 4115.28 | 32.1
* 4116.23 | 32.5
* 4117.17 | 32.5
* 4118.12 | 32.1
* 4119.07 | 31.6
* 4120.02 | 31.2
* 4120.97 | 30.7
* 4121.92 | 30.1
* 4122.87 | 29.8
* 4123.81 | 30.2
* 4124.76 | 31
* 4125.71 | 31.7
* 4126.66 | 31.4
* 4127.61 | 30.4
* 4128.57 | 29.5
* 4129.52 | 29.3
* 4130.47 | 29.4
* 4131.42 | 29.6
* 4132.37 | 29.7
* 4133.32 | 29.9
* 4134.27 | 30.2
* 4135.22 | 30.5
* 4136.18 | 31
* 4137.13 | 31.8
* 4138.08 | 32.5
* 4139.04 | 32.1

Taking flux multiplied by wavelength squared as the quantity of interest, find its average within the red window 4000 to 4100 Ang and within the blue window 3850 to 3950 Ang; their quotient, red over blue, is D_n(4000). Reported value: 1.87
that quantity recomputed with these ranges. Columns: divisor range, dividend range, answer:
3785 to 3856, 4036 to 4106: 2.10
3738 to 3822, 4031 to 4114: 2.01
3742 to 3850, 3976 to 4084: 2.01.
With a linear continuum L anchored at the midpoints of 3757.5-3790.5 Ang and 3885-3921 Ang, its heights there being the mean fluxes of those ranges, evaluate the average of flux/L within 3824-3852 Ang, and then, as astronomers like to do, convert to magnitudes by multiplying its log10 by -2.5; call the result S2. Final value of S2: 0.35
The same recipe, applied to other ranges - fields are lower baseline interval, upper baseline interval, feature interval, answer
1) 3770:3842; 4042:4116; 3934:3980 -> 0.368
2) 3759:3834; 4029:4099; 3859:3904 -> 0.218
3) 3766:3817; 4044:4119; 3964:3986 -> 0.407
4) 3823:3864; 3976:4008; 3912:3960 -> 0.272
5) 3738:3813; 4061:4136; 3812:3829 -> 0.161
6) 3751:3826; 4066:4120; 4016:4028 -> -0.156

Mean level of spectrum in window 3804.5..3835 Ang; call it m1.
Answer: 16.2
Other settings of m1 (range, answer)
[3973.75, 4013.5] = 27.7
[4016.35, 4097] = 30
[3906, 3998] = 19.6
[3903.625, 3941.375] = 16.8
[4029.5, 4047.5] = 29.3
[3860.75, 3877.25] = 16.4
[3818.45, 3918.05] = 17.1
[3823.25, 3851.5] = 14.1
